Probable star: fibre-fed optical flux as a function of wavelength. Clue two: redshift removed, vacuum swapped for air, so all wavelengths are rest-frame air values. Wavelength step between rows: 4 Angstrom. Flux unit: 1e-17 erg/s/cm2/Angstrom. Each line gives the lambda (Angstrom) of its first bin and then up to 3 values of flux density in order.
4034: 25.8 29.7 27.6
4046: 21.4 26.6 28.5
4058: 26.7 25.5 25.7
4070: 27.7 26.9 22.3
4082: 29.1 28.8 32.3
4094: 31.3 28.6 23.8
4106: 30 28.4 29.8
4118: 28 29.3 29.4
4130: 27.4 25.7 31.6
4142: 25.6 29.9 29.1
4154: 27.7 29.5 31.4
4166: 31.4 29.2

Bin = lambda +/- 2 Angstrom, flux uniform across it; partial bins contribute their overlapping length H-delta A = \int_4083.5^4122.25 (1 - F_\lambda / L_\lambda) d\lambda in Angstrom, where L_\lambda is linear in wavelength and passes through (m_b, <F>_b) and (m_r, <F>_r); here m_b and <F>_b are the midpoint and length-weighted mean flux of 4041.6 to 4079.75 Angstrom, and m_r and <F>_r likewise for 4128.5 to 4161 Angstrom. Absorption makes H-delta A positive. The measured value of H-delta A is -2.7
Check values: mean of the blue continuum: 25.8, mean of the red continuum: 28.4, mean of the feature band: 29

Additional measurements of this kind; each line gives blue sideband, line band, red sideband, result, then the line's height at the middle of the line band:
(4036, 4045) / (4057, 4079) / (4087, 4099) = 2.6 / 29.4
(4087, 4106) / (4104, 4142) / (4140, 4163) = 0.3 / 28.9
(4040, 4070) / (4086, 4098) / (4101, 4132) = -1.4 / 27.5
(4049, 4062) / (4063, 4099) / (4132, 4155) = -0.8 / 27.4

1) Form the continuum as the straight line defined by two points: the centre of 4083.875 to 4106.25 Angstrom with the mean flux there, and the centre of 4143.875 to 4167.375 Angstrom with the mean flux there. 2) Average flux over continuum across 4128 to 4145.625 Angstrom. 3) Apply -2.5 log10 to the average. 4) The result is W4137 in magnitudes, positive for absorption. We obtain 0.067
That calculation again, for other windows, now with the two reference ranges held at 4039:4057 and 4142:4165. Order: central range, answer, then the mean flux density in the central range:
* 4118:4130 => -0.014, 28.8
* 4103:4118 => -0.030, 28.8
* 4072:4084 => 0.042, 26.1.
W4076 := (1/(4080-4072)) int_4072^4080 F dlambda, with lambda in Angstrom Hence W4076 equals 24.6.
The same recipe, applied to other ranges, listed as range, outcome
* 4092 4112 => 28.4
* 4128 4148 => 28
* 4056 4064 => 26.1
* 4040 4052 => 25.2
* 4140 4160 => 28.4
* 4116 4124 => 28.6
